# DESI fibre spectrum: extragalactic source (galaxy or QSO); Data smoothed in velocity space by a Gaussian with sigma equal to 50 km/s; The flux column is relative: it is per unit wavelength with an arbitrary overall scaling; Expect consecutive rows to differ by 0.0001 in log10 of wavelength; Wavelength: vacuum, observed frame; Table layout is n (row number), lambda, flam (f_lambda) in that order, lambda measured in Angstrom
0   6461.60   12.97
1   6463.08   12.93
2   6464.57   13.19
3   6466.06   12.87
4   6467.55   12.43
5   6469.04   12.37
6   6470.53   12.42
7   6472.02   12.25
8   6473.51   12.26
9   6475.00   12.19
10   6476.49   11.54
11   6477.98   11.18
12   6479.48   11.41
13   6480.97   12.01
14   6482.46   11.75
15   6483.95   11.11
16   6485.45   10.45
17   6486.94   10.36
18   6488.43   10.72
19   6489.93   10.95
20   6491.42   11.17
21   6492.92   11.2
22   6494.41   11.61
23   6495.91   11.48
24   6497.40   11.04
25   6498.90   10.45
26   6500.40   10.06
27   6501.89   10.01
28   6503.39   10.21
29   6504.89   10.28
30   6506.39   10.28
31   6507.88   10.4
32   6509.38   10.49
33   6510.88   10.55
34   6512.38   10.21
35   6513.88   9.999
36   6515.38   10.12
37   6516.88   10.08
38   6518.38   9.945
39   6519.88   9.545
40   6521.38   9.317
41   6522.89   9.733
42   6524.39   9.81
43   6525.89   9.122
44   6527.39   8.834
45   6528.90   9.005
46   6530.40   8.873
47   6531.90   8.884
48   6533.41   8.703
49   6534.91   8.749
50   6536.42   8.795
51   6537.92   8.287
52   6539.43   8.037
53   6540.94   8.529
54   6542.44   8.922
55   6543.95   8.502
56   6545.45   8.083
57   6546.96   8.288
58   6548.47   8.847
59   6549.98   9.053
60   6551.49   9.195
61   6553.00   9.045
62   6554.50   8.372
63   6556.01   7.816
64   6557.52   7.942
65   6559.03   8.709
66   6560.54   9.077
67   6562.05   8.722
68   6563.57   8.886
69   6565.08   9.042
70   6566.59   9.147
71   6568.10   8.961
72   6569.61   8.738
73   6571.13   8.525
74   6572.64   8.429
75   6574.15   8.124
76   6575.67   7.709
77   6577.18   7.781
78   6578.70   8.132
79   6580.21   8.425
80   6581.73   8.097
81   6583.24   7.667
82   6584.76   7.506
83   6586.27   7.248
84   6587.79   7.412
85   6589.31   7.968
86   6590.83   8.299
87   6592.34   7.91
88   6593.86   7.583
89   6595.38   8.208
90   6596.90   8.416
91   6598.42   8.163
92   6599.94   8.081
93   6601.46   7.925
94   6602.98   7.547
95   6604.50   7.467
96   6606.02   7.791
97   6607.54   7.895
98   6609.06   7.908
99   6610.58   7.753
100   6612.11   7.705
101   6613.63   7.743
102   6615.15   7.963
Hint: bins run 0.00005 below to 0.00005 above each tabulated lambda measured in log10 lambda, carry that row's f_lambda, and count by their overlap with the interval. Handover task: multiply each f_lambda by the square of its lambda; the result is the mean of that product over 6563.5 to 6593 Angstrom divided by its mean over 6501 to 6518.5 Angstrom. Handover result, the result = 0.8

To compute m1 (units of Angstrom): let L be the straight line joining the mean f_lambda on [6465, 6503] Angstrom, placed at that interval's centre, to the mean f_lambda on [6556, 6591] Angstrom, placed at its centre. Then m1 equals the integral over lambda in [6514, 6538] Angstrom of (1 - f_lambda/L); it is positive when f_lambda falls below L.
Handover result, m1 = 1.6 Angstrom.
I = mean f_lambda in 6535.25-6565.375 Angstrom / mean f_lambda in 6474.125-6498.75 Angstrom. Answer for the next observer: 0.76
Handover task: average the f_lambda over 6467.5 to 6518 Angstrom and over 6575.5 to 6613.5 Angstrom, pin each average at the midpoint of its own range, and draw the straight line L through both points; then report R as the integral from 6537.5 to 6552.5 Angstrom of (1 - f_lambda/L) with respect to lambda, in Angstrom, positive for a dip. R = 1.3 Angstrom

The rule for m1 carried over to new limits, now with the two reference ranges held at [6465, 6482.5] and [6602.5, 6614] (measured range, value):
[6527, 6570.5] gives 4.3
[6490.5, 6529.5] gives 2.6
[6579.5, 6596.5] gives 1.1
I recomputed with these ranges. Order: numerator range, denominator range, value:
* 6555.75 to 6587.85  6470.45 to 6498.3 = 0.73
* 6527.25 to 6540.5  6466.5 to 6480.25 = 0.72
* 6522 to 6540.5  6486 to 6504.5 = 0.83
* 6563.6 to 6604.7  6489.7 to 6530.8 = 0.80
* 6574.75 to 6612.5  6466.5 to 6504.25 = 0.70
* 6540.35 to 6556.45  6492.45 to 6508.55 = 0.81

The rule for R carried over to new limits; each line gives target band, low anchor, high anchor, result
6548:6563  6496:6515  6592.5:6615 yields 0.7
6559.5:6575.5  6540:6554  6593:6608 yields -0.6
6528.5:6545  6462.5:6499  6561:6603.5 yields 1.9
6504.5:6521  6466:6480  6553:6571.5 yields 0.6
